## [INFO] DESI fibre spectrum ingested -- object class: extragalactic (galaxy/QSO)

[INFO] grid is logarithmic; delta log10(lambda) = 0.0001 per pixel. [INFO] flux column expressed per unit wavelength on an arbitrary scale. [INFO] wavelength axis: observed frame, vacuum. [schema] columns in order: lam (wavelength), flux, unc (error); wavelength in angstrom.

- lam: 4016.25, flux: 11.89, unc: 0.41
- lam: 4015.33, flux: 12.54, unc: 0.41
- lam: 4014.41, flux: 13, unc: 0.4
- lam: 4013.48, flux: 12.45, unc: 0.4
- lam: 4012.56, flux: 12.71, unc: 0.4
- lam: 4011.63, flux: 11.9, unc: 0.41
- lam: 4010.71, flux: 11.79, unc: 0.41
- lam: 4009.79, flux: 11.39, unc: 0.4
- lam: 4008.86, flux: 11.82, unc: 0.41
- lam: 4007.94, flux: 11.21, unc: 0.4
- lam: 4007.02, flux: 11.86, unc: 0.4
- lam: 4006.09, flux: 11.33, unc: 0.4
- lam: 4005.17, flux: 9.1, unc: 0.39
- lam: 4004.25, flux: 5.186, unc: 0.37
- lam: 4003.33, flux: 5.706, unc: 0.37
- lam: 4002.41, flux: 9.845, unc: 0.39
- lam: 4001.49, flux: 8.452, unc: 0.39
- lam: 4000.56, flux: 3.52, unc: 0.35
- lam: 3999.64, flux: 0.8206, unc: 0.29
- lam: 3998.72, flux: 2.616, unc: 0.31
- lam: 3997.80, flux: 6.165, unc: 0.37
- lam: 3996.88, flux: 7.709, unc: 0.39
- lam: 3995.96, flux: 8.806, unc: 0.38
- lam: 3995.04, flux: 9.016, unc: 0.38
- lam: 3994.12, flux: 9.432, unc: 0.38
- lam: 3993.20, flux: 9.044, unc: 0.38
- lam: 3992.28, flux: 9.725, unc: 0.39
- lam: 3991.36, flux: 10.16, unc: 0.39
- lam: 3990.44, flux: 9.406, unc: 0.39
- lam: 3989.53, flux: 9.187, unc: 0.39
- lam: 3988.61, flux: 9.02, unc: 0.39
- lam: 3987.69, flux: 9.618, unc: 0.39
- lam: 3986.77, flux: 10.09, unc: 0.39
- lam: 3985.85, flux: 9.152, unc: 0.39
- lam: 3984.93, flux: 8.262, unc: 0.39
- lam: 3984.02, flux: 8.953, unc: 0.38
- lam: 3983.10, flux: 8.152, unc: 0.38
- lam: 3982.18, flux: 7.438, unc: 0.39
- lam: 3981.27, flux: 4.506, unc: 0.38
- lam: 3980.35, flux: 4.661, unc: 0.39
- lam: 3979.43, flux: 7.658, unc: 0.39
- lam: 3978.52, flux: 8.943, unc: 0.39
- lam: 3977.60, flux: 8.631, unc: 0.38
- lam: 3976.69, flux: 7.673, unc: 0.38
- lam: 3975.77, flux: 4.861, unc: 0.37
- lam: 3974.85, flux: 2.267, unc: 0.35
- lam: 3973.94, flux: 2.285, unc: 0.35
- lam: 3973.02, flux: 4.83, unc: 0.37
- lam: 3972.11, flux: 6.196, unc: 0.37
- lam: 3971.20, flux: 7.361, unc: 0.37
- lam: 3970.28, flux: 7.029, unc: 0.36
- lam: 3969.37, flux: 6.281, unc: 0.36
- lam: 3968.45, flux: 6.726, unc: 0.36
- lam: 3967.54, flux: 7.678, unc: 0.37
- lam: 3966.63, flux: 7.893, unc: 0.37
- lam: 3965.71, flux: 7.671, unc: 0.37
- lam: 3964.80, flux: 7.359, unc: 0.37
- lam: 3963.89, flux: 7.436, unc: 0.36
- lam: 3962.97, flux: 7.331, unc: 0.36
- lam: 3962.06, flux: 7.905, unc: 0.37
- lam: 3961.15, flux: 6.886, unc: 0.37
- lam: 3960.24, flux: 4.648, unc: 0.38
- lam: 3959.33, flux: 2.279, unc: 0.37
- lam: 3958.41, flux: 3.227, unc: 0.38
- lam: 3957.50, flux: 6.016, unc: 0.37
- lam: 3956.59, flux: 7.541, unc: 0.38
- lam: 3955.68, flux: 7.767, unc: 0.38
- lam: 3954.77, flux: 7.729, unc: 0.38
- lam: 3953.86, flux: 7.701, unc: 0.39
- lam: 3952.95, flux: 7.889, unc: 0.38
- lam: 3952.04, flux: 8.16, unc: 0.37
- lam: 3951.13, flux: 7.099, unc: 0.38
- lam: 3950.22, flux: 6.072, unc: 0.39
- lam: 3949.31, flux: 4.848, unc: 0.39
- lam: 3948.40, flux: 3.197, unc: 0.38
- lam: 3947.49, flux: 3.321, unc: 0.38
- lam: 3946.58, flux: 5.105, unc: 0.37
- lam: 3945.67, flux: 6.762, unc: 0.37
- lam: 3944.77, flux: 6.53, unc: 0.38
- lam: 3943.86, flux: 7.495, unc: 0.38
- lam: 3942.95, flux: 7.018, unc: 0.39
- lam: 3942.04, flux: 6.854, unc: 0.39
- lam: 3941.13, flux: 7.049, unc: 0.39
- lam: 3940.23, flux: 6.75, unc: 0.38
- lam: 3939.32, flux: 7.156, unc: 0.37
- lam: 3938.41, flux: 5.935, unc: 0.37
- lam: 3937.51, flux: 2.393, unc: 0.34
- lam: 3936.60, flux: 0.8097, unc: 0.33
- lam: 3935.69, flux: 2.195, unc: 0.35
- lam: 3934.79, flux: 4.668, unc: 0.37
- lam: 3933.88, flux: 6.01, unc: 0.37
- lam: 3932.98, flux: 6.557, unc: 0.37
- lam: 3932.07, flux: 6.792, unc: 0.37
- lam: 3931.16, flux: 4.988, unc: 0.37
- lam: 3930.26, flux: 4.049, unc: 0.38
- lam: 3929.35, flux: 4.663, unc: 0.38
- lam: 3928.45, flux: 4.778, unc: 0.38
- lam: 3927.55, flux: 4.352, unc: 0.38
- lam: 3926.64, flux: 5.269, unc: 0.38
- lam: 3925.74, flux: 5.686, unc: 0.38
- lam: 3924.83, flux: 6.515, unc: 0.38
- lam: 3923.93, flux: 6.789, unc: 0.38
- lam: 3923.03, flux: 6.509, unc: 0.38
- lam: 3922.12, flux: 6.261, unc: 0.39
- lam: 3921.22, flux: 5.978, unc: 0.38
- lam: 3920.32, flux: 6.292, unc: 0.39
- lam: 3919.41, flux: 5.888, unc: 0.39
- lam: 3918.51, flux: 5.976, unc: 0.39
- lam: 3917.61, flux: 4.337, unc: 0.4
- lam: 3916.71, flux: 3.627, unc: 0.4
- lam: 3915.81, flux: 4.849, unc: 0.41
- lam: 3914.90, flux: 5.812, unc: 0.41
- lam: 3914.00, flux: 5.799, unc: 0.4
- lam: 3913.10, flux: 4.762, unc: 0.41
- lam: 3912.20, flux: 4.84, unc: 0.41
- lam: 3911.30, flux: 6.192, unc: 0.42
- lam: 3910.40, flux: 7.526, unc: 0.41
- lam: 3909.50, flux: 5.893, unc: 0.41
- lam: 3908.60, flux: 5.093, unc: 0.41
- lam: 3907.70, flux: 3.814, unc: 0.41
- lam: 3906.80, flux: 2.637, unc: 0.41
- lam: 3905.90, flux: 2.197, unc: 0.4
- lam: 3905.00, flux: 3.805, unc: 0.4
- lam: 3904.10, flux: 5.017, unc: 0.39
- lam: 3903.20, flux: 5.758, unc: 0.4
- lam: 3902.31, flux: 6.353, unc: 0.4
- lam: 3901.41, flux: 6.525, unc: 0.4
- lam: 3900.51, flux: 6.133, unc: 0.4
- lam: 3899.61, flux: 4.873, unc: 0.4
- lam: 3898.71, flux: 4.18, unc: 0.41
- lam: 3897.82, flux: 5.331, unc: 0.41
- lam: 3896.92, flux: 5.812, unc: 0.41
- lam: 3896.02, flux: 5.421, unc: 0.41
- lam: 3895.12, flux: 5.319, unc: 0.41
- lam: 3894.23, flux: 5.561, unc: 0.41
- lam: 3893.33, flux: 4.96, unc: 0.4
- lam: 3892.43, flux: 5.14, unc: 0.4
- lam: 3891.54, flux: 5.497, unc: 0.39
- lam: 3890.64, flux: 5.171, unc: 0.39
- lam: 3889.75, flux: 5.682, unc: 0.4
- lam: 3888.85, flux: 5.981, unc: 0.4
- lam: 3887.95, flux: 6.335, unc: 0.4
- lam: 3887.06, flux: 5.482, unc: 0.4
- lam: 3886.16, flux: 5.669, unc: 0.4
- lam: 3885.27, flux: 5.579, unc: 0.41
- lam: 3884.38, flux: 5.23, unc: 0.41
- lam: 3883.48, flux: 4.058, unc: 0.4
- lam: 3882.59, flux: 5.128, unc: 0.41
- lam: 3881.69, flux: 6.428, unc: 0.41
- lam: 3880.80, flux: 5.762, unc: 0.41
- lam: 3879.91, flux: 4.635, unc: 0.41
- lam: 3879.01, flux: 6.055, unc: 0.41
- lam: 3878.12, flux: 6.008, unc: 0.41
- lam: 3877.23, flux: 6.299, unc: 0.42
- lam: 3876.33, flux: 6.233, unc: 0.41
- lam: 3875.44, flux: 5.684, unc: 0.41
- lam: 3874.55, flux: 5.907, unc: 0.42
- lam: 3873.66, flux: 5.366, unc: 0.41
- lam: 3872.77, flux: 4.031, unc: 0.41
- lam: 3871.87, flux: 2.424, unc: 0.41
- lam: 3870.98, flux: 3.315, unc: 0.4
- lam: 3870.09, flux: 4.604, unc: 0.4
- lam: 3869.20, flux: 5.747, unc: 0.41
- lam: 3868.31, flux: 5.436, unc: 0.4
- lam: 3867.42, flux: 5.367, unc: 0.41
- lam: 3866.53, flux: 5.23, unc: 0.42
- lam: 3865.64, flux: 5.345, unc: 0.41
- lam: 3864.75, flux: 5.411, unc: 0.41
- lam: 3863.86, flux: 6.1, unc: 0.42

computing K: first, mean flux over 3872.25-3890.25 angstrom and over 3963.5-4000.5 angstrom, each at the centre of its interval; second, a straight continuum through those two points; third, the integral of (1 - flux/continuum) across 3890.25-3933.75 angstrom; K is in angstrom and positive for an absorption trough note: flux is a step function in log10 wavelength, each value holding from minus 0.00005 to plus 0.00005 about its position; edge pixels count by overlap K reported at 5.31 angstrom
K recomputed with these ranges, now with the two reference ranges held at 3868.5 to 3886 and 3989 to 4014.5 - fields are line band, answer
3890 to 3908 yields 2.6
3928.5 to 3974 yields 9.0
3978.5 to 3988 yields 0.6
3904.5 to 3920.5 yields 3.4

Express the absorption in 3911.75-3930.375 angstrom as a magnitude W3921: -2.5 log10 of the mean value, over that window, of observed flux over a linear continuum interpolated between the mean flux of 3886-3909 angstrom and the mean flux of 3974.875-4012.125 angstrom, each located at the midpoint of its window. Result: 0.094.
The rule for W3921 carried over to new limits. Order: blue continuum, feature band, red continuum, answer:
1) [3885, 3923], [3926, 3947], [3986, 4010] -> 0.188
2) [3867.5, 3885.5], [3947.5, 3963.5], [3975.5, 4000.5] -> 0.134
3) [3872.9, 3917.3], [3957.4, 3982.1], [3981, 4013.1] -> 0.252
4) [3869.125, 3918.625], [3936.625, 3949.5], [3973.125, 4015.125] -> 0.202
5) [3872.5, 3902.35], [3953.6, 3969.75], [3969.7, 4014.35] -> 0.110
